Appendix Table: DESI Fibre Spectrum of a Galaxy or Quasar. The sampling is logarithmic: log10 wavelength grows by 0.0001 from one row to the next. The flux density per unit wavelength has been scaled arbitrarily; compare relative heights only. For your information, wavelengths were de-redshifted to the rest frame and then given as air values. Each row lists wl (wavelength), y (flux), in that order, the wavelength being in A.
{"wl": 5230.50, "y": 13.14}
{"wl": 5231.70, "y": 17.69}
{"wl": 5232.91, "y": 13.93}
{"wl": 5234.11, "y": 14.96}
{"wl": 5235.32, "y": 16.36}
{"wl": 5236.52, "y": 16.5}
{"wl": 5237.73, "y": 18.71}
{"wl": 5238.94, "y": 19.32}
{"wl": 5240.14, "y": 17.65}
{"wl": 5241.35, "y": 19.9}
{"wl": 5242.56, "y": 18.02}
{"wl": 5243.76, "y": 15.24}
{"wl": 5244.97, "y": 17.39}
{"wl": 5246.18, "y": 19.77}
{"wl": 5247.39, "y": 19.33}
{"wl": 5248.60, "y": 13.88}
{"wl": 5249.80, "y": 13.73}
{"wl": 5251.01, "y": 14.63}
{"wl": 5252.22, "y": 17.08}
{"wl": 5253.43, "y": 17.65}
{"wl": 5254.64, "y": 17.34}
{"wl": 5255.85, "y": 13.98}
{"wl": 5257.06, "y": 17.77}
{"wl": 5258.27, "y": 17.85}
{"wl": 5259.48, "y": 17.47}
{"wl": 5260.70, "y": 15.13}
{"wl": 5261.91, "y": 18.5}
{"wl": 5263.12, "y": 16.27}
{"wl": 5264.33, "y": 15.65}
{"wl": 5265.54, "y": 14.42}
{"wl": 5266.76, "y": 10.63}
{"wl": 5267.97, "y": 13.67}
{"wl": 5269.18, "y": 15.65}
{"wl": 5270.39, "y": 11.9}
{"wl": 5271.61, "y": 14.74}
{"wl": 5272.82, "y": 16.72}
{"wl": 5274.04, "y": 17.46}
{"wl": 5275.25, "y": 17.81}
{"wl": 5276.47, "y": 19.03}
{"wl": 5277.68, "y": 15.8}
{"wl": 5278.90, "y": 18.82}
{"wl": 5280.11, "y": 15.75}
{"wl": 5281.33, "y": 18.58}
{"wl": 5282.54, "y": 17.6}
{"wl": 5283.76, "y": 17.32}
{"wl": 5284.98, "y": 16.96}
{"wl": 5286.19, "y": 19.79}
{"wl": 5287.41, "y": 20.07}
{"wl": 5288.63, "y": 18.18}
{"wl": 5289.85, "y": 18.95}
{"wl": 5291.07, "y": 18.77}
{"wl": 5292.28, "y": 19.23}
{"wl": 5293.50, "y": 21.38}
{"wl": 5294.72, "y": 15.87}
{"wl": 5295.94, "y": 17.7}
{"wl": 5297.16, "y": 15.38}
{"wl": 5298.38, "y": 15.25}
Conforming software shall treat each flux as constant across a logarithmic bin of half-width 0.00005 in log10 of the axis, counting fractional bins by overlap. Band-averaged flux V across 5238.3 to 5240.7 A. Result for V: 18.5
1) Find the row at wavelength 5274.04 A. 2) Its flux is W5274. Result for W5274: 17.46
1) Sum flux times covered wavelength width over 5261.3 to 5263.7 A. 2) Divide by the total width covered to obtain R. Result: 17.4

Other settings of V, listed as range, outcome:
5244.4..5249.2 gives 17.6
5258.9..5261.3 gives 16.2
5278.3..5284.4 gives 17.6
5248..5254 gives 15.4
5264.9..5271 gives 13.3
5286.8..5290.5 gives 19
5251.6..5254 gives 17.3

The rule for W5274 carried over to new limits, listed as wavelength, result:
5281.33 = 18.58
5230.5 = 13.14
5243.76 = 15.24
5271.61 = 14.74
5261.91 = 18.5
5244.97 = 17.39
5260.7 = 15.13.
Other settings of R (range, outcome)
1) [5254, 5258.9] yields 16.8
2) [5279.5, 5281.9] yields 17.2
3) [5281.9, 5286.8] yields 17.9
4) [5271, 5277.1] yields 17.1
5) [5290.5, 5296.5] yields 18.6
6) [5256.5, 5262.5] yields 17.3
